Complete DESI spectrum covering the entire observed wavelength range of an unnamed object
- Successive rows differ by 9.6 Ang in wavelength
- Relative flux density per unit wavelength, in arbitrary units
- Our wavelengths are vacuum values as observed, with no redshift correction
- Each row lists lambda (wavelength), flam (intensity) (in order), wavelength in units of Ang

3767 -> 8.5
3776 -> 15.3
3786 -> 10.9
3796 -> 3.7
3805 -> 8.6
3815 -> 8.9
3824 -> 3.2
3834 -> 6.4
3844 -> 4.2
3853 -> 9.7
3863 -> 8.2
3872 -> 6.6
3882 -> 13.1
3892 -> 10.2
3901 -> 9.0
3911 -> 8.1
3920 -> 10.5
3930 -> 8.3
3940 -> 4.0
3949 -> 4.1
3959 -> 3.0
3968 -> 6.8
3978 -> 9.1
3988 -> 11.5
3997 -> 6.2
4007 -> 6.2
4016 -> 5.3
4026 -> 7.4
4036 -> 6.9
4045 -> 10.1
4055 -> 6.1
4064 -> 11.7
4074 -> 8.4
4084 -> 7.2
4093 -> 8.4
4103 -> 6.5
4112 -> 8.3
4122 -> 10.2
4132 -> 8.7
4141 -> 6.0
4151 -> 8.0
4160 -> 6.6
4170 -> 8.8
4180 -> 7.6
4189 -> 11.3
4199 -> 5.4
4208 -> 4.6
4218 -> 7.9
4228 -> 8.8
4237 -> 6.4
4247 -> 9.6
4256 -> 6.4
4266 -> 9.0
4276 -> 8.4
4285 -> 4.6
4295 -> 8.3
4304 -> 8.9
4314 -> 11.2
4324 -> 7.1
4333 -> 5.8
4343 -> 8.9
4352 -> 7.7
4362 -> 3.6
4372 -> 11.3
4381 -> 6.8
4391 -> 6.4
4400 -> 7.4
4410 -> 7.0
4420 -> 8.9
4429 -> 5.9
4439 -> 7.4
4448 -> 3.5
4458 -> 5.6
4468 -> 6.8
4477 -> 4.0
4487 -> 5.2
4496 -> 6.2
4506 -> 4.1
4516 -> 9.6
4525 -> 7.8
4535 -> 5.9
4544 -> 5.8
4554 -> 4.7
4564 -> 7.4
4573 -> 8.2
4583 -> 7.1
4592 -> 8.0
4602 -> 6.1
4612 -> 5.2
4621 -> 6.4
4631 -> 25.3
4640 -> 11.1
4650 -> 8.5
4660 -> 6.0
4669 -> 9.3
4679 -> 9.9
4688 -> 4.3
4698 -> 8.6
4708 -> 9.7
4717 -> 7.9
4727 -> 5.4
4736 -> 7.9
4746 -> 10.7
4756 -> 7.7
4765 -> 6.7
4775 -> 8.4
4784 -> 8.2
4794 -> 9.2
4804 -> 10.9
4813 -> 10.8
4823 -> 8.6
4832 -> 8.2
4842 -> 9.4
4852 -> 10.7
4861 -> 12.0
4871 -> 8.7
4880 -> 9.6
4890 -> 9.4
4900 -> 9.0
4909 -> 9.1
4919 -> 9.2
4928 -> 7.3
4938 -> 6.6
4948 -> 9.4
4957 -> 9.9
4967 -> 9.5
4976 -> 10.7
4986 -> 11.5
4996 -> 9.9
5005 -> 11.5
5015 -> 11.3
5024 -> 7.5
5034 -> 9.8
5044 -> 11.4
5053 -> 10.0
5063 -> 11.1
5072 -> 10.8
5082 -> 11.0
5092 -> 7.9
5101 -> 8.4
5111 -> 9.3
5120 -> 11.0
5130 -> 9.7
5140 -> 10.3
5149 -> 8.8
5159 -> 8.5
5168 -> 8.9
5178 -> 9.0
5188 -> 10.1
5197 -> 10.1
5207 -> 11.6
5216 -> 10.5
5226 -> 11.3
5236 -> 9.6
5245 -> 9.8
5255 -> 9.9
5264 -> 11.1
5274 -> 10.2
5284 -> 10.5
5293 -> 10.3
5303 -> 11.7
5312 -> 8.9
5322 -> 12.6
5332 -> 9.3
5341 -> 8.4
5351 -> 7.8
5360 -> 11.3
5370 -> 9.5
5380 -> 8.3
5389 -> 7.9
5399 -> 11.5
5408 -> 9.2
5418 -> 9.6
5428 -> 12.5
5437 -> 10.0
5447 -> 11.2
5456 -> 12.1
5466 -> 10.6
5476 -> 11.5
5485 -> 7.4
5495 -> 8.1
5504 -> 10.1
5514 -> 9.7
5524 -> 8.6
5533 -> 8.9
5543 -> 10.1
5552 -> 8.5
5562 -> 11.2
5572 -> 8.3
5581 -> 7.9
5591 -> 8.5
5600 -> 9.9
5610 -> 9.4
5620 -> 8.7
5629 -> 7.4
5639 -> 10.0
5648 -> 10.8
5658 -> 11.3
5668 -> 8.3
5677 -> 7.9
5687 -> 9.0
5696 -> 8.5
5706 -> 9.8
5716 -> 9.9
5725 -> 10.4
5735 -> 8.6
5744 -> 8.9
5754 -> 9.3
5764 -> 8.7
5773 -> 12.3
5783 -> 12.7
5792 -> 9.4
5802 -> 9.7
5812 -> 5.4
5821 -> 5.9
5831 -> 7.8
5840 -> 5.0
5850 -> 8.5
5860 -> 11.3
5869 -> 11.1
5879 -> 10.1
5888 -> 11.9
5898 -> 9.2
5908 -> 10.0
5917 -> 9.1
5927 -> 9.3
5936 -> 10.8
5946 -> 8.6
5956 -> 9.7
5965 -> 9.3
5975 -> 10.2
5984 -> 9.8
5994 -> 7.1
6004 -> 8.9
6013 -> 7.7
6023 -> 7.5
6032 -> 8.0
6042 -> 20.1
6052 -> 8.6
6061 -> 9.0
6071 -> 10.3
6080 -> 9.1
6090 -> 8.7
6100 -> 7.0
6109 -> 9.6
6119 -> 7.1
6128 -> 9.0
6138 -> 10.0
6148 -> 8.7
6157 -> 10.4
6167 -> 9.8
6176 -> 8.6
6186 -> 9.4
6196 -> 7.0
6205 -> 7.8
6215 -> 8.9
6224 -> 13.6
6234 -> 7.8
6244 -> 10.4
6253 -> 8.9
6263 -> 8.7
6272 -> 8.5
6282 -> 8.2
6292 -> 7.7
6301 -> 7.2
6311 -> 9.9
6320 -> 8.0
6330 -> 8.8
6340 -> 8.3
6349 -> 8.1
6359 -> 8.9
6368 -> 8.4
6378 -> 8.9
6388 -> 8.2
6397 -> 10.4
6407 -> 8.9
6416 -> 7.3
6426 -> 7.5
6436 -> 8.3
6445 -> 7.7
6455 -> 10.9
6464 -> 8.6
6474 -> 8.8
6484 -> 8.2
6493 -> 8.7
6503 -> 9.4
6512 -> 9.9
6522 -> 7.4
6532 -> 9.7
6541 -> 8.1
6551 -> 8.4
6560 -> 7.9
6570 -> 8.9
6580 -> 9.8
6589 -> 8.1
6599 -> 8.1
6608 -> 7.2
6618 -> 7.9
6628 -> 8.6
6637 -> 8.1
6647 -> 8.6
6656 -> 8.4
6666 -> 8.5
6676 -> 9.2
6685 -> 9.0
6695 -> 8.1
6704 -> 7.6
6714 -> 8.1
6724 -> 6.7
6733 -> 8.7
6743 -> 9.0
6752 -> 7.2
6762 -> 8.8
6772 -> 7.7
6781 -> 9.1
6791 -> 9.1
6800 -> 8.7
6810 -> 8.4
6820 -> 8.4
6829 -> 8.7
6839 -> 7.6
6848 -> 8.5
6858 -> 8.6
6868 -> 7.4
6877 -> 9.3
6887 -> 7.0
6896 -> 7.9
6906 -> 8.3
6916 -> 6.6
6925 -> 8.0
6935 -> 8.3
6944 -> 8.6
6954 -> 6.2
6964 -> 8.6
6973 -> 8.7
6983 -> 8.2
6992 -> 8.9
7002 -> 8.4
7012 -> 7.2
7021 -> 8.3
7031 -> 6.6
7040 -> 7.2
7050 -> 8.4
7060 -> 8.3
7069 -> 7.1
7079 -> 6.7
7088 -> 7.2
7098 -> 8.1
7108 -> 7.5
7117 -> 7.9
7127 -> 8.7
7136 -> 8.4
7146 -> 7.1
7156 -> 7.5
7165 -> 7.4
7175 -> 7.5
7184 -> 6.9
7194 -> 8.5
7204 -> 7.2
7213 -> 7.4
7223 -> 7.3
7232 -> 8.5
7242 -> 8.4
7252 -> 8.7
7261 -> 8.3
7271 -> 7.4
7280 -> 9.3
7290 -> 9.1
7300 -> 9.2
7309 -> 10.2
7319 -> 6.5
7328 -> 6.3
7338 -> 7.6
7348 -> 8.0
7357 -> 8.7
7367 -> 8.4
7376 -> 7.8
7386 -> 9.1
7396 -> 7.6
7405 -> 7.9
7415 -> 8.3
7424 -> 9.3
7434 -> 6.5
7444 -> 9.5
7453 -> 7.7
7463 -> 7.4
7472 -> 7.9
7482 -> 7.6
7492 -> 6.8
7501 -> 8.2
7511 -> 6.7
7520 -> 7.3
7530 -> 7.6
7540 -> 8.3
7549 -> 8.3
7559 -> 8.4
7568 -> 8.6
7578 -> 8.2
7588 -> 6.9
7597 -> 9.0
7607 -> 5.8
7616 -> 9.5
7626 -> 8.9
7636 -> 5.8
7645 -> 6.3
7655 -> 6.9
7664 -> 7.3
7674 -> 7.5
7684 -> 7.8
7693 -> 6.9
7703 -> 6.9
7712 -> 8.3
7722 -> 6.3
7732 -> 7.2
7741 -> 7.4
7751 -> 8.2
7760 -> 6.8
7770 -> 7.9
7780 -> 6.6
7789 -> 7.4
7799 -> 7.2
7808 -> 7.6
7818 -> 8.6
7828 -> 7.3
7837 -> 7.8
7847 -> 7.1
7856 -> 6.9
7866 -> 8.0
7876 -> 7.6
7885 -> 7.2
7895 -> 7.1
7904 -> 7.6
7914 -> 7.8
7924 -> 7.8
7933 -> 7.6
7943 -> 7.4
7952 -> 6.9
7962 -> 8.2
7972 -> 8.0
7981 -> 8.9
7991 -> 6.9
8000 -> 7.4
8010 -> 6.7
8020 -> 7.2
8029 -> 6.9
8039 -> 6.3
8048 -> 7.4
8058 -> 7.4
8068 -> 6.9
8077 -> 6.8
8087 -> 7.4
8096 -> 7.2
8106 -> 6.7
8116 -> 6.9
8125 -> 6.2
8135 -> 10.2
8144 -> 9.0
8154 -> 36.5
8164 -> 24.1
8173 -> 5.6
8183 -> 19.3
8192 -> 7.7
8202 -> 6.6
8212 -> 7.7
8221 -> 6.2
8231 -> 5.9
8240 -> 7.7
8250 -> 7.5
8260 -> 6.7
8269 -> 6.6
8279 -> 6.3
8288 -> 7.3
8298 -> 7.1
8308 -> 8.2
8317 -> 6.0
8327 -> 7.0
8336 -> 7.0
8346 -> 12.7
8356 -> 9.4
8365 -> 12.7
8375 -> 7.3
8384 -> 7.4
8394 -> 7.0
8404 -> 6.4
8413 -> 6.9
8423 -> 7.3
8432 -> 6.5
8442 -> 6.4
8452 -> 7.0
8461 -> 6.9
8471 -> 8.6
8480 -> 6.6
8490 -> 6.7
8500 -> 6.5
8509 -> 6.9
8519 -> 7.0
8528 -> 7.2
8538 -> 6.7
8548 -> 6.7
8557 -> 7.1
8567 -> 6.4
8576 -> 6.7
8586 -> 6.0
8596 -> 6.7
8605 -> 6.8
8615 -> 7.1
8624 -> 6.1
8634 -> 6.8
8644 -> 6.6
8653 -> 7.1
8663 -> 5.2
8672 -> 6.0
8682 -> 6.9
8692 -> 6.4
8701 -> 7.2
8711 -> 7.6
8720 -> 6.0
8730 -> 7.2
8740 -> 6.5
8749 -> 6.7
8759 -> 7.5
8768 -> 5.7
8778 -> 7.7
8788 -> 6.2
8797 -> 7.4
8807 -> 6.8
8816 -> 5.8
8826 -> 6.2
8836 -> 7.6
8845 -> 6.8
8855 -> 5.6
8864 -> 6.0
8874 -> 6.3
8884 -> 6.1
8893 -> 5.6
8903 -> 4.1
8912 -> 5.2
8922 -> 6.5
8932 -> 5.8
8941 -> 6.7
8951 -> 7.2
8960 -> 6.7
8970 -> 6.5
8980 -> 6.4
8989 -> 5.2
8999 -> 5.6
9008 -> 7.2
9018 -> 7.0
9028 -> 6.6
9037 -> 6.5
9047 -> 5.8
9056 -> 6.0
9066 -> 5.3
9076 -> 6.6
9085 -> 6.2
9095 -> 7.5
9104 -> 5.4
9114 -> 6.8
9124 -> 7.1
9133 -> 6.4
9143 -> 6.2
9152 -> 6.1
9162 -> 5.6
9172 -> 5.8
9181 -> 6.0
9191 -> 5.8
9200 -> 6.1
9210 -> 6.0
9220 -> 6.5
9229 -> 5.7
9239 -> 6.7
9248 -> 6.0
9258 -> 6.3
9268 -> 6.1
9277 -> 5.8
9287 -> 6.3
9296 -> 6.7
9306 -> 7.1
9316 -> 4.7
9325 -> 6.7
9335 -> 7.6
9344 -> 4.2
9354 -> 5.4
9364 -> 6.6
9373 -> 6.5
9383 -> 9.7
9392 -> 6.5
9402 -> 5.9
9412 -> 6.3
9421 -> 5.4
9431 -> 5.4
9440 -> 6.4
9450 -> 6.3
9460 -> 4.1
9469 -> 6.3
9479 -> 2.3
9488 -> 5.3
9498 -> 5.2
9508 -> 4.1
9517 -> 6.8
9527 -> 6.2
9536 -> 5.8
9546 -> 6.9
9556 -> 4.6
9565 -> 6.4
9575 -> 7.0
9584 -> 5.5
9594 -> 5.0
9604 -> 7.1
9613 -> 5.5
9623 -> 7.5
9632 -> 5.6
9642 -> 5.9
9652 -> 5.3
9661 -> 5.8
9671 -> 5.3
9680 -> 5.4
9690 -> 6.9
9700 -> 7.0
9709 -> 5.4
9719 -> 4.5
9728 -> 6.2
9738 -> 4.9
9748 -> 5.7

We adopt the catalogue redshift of 0.243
